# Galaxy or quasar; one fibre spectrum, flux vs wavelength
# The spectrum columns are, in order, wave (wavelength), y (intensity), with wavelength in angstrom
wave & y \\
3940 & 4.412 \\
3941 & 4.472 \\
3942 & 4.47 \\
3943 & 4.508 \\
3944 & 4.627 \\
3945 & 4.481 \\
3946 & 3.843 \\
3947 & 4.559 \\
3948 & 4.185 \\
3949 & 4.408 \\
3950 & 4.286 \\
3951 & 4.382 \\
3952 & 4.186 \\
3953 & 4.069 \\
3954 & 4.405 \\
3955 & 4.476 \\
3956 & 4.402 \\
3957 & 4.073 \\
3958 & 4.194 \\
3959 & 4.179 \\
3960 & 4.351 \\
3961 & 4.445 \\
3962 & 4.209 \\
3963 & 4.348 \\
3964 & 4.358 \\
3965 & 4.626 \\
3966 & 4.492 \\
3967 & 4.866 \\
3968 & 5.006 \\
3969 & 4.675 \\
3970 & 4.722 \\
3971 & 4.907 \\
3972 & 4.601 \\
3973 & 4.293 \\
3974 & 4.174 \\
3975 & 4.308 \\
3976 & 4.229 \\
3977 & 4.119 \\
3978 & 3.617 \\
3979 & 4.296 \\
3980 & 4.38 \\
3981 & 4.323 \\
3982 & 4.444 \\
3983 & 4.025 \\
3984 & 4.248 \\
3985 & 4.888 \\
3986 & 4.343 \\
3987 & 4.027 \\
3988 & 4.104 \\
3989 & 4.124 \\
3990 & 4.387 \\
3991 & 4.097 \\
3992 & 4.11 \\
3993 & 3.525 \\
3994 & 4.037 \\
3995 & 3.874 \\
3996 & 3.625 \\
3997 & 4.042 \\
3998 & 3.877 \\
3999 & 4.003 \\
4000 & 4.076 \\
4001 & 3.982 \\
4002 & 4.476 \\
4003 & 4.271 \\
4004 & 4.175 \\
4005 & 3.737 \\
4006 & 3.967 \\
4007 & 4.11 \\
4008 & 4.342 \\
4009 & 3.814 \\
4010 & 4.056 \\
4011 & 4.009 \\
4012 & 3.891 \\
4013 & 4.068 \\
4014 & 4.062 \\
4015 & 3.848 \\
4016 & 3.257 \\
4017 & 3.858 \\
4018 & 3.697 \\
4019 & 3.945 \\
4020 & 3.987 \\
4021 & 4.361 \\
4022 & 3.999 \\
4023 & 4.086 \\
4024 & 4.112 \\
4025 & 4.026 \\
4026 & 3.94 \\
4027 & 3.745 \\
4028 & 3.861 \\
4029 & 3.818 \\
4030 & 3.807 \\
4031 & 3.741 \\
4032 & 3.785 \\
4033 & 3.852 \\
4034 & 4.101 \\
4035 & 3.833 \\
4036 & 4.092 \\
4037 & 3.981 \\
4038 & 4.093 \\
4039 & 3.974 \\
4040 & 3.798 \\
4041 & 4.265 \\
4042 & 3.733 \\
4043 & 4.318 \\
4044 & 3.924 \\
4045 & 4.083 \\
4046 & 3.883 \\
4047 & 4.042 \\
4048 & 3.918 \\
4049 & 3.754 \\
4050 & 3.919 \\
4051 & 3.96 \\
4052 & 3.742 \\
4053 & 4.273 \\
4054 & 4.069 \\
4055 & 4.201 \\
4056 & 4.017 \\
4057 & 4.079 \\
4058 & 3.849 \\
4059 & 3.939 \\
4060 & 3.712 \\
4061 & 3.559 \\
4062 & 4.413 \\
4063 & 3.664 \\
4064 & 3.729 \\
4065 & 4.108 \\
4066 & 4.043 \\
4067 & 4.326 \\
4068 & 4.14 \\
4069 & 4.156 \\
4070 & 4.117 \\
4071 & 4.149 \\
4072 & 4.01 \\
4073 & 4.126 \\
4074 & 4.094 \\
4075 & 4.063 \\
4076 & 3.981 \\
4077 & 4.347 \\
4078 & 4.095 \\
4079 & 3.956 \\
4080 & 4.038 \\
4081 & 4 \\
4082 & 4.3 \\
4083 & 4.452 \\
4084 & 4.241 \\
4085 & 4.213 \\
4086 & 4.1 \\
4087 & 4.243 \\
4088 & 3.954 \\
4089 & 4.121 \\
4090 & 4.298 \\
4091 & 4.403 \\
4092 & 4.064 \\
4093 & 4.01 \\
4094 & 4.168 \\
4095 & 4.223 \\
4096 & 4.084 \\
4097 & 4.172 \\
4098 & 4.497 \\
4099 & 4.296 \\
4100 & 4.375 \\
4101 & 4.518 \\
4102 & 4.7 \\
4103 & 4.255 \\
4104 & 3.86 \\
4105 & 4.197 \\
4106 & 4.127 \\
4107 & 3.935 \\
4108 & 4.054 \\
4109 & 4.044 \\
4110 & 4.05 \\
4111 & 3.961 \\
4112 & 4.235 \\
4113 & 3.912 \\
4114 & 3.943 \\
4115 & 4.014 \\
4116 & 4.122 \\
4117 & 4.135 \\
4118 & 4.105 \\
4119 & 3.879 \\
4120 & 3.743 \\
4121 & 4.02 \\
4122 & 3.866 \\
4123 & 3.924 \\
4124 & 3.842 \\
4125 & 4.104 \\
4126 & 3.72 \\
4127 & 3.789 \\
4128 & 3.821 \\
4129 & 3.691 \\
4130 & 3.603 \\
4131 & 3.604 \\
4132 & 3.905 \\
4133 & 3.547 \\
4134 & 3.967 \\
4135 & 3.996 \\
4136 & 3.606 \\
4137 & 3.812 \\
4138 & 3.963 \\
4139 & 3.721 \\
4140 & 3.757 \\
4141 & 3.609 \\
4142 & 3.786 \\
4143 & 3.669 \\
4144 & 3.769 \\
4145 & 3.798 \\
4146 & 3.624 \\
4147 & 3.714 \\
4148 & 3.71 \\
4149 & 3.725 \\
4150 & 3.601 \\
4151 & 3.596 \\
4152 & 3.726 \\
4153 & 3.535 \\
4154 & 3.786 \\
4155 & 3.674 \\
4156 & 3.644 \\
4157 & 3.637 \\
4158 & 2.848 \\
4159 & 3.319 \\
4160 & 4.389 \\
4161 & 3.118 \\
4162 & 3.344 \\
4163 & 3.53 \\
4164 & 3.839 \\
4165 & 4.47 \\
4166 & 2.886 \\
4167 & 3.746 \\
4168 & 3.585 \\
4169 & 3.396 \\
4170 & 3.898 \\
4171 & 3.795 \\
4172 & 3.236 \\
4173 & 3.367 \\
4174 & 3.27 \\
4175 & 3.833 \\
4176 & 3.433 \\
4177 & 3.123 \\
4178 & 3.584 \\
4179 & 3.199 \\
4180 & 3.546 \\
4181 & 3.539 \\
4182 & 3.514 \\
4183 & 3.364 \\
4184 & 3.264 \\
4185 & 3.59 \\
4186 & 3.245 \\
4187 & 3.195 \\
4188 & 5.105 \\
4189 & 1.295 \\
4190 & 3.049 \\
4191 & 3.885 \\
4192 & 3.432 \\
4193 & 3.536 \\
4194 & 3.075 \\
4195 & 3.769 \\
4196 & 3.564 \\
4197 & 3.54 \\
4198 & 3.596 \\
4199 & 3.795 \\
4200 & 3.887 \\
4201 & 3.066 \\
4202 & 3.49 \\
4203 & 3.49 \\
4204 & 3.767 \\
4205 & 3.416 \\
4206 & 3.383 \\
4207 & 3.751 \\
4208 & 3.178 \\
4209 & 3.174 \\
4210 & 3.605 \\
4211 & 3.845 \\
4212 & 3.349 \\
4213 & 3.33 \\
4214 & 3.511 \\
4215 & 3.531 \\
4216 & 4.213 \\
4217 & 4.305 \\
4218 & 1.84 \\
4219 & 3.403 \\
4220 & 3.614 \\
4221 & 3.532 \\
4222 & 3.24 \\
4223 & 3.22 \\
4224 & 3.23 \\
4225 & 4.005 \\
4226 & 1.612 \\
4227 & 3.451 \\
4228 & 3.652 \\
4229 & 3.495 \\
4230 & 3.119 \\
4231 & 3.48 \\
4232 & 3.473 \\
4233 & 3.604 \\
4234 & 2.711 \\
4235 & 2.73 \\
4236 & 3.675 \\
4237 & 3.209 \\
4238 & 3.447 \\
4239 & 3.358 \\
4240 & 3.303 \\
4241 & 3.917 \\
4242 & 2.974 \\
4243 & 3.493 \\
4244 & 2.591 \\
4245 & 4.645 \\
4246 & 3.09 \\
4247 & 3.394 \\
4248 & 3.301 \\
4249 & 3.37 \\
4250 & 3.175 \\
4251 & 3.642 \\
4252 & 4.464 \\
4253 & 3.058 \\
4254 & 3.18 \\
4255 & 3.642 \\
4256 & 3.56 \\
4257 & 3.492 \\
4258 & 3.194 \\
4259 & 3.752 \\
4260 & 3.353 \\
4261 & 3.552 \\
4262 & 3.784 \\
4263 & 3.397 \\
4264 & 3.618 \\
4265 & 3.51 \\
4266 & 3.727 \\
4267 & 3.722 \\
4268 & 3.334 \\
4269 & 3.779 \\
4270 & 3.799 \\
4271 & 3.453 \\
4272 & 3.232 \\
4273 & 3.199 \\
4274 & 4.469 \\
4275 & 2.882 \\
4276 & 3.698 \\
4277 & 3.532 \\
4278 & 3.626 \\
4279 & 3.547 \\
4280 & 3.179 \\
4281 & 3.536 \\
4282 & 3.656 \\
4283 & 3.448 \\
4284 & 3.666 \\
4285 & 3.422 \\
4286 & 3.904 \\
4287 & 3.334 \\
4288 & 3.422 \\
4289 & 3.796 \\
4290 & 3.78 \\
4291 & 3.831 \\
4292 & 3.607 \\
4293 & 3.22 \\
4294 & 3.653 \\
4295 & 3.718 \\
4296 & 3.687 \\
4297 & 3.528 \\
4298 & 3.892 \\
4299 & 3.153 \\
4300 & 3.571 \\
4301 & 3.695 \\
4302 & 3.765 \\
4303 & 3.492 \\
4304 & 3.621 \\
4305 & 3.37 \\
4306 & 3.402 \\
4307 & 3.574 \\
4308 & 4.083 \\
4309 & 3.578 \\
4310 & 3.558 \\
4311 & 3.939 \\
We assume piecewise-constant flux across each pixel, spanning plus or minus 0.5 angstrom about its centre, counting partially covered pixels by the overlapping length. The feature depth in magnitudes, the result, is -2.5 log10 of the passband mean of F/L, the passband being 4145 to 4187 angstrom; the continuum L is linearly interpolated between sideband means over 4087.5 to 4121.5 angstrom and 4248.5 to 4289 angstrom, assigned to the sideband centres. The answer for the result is 0.11 mag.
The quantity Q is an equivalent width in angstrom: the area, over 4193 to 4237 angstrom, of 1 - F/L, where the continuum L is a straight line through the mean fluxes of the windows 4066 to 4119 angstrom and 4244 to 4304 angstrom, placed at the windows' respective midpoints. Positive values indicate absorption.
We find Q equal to 3.96 angstrom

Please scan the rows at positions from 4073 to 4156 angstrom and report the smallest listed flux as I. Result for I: 3.535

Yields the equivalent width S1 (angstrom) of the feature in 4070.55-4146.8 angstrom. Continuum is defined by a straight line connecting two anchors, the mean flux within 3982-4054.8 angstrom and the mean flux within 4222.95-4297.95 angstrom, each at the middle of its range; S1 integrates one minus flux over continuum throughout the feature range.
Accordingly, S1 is -4.2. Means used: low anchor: 4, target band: 4.02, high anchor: 3.47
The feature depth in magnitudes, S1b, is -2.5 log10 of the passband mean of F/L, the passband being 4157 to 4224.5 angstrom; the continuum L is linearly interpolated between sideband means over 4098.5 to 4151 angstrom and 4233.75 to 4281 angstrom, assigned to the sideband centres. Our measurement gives 0.067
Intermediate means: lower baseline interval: 3.91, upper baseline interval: 3.47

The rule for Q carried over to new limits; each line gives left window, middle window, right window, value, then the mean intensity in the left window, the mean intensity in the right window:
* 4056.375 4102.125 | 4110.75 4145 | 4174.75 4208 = -0.2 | 4.13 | 3.46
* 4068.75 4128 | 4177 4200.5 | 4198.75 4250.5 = 0.9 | 4.11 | 3.39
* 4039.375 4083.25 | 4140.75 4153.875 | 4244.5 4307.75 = 0.5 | 4.03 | 3.56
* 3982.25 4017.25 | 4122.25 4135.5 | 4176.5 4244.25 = -0.6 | 4.04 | 3.39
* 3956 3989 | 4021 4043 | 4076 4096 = 1.6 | 4.37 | 4.16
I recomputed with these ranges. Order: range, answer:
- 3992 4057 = 3.257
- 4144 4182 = 2.848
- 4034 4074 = 3.559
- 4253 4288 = 2.882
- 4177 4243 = 1.295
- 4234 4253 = 2.591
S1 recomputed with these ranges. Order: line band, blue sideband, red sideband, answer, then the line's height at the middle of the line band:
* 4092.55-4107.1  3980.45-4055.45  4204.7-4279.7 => -1.7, 3.8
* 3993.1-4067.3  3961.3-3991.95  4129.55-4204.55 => 3.2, 4.15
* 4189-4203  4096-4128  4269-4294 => 1.4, 3.82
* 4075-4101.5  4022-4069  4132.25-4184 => -2.5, 3.83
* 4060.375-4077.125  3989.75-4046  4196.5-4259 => -0.9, 3.84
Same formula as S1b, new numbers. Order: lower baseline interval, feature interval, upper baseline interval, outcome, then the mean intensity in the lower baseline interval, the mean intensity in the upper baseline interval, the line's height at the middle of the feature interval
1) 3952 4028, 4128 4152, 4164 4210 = -0.026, 4.17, 3.48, 3.64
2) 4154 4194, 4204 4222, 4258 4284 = 0.011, 3.48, 3.55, 3.51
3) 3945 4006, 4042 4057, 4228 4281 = 0.012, 4.26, 3.46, 4.05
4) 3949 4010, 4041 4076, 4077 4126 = 0.042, 4.25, 4.12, 4.16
